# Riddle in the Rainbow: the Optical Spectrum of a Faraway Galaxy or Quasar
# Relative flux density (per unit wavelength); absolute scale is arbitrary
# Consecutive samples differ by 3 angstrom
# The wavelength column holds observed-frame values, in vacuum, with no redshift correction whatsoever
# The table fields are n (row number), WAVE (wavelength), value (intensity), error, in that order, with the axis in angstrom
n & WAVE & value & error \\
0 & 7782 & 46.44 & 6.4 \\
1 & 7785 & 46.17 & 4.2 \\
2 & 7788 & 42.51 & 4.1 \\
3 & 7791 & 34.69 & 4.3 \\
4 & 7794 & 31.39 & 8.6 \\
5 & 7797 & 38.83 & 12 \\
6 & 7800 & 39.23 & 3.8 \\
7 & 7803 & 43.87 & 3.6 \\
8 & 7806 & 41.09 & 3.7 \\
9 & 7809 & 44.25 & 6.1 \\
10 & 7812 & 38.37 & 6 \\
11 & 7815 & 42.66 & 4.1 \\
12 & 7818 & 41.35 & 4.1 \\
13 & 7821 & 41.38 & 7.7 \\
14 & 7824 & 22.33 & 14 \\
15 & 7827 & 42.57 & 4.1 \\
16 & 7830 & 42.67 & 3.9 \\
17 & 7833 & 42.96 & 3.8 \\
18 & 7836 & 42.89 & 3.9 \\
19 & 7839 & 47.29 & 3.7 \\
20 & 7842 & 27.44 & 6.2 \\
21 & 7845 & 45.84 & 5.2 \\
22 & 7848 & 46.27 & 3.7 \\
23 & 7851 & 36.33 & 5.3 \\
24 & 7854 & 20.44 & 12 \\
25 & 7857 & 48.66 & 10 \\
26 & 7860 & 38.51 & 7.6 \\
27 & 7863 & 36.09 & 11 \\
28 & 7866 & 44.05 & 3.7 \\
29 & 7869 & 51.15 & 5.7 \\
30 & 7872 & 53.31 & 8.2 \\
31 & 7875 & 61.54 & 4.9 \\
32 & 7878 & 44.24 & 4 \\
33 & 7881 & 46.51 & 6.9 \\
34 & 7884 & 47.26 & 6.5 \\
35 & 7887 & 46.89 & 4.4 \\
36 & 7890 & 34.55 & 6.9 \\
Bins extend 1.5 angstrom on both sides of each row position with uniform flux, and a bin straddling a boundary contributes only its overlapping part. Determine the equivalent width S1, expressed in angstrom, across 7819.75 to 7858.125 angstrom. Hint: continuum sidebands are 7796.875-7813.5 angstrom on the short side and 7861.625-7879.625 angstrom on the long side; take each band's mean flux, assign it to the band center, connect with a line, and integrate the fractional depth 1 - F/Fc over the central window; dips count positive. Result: 5.1 angstrom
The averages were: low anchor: 41.1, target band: 38.9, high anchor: 48.5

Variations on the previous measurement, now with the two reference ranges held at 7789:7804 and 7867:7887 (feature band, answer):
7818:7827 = 1.38 angstrom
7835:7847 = 0.95 angstrom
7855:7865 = 1.54 angstrom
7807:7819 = -0.45 angstrom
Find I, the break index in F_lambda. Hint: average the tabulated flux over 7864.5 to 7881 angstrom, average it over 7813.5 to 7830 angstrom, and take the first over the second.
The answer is 1.3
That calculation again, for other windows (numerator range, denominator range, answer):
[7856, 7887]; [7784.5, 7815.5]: 1.18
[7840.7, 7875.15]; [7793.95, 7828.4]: 1.07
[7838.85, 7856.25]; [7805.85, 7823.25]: 0.91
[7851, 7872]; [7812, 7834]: 1.03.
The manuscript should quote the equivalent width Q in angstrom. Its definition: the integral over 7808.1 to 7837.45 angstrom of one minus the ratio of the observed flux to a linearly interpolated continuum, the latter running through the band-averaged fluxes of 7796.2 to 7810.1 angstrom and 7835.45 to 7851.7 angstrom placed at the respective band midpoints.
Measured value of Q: 0.90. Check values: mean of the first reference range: 41.5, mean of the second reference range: 41.1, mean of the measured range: 40.1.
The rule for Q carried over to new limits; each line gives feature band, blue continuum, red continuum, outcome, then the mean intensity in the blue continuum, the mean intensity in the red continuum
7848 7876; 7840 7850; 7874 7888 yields 0.83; 40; 48.9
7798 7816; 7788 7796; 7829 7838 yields -1.63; 35.2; 43.1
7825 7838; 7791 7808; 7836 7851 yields -0.50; 38.7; 41.3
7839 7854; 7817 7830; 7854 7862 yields 0.14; 37.4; 38.8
